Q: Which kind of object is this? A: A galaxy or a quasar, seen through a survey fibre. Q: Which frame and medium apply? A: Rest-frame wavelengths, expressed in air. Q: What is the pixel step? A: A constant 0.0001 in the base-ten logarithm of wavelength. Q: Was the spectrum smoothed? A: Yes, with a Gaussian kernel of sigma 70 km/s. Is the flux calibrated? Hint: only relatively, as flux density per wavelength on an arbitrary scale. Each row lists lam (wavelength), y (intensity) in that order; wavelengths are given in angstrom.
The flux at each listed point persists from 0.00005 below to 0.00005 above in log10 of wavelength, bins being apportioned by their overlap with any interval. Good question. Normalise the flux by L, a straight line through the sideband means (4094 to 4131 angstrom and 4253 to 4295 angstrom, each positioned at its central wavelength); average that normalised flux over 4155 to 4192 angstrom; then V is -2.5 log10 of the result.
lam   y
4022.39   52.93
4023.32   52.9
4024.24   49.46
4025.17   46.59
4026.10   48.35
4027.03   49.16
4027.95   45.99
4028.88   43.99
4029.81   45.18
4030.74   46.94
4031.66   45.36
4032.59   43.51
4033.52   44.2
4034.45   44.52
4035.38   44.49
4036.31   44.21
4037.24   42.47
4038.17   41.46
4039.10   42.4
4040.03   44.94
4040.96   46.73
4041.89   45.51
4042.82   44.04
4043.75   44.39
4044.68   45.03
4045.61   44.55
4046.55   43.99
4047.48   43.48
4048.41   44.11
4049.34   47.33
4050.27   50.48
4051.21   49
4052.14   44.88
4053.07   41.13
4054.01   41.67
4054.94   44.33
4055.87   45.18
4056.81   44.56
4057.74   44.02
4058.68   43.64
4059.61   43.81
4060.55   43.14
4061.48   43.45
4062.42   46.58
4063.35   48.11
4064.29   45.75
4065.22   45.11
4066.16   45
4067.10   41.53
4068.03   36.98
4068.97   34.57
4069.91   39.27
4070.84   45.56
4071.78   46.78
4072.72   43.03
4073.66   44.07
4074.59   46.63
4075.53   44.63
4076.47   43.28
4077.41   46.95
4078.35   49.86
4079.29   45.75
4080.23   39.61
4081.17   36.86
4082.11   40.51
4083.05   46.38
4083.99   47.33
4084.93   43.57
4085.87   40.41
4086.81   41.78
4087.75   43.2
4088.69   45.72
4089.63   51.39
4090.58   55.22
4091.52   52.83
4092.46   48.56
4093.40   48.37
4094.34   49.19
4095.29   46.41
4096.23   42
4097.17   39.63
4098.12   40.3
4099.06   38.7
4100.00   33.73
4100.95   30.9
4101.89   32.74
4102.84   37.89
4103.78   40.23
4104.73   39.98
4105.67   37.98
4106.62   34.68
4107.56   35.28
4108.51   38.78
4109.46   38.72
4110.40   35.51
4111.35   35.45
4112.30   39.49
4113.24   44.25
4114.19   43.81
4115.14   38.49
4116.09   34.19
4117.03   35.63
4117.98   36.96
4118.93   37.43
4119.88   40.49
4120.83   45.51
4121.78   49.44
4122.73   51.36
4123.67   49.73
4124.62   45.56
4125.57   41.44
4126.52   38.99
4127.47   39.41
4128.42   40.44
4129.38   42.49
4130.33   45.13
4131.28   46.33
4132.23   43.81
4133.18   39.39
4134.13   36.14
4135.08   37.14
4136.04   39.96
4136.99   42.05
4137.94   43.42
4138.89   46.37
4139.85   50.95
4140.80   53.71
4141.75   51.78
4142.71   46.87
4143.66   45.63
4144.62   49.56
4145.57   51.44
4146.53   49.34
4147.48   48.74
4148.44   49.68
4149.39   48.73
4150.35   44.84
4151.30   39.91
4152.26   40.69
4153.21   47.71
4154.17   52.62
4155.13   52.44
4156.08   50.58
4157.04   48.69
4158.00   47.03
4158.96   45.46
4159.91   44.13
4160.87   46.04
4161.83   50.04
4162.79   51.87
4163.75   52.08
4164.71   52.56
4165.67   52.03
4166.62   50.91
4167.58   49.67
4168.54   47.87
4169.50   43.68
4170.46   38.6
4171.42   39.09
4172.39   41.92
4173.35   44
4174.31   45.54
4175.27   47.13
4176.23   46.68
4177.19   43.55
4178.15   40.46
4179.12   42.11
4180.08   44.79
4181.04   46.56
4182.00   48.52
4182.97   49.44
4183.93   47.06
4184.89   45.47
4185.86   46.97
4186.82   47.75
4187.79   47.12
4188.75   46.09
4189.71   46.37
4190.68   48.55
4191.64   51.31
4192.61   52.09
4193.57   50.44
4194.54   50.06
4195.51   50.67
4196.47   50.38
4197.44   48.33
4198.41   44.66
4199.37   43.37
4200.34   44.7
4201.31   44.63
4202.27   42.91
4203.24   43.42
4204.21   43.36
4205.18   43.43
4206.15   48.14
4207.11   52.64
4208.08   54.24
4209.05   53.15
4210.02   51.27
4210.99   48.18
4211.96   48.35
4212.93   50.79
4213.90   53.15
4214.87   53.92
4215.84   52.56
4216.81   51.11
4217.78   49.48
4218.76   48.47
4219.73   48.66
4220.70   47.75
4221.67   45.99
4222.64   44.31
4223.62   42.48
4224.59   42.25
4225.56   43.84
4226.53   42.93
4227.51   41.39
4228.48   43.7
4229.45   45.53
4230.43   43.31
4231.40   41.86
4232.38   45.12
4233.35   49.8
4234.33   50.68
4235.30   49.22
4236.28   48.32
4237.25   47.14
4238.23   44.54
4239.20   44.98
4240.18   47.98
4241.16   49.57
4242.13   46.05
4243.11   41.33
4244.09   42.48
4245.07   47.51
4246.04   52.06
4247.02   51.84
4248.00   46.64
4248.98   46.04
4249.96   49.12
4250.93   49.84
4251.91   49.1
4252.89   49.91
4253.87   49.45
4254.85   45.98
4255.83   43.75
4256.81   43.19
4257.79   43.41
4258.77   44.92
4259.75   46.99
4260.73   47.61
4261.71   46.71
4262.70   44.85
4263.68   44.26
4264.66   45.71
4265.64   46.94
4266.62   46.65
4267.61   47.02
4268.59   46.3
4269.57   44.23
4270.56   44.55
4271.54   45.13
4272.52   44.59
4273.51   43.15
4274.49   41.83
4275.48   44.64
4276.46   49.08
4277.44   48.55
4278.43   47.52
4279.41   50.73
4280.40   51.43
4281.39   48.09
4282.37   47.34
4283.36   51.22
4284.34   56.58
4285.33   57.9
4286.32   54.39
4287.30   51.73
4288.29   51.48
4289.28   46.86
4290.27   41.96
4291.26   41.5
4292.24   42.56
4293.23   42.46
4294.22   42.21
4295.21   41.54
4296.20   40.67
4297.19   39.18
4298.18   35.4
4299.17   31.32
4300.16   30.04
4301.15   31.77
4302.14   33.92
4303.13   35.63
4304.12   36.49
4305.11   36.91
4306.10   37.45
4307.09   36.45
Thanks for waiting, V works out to -0.10 mag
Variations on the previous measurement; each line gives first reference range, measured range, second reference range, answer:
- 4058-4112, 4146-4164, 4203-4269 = -0.076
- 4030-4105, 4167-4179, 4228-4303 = 0.020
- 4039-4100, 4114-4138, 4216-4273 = 0.085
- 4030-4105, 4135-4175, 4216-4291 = -0.043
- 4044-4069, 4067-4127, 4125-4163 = 0.072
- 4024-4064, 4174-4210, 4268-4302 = -0.053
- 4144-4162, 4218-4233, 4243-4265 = 0.056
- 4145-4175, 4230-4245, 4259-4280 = 0.006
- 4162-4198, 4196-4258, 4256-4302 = -0.021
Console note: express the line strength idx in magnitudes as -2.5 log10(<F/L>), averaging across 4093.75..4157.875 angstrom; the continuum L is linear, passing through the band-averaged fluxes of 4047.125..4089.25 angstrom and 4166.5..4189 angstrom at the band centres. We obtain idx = 0.05 mag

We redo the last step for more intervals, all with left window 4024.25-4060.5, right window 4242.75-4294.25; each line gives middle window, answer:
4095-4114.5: 0.19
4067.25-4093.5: 0.02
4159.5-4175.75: -0.02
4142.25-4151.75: -0.04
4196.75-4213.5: -0.02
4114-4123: 0.12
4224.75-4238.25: 0.03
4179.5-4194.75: -0.04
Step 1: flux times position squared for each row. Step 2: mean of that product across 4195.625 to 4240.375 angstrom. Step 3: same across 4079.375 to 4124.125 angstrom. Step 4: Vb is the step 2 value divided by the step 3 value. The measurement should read 1.2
